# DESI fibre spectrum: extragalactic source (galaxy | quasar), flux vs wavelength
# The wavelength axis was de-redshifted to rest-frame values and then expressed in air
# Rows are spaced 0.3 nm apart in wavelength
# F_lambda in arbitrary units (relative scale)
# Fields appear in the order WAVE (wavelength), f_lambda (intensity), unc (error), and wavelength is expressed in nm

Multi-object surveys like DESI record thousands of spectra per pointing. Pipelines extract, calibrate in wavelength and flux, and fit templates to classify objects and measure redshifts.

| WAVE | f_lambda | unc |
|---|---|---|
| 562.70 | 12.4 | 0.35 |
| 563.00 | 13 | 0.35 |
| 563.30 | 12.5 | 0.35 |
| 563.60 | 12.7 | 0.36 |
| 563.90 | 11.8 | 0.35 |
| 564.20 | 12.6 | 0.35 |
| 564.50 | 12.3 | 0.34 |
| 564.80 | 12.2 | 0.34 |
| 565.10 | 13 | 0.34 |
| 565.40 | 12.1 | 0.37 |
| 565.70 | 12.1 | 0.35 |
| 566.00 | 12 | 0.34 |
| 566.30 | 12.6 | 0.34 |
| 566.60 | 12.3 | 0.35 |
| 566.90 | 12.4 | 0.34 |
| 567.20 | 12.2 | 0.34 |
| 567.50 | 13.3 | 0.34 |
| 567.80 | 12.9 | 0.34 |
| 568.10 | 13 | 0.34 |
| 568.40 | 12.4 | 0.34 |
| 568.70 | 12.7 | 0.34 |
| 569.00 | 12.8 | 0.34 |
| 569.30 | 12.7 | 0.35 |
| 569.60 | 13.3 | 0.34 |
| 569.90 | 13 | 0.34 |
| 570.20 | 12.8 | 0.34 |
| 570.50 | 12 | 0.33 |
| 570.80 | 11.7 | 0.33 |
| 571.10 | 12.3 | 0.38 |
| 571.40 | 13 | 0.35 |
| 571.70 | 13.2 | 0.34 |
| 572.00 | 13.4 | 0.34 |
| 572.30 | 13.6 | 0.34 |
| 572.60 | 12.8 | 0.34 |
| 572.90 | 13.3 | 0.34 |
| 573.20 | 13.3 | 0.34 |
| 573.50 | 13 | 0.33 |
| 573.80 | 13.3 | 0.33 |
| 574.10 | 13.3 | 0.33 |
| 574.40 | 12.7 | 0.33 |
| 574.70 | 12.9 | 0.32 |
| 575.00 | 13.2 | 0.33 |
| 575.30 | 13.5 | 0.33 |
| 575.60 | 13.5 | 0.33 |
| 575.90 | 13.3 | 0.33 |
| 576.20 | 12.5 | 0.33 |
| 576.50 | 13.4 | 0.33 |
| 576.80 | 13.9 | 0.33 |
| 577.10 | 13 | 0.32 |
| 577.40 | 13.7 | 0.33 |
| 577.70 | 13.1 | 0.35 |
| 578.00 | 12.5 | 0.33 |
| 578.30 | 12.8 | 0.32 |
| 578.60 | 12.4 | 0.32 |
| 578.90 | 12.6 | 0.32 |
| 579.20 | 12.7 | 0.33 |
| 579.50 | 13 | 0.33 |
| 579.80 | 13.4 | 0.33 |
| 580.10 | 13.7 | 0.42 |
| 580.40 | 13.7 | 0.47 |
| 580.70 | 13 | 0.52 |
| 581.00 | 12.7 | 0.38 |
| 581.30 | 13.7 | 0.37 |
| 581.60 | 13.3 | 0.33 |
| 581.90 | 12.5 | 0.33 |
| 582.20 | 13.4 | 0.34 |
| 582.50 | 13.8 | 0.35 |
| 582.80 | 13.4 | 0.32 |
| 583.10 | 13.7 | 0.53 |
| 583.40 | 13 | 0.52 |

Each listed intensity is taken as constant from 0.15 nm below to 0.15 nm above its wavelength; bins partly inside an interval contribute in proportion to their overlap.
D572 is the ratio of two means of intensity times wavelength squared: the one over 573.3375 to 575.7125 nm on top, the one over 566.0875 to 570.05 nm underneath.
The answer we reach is 1.06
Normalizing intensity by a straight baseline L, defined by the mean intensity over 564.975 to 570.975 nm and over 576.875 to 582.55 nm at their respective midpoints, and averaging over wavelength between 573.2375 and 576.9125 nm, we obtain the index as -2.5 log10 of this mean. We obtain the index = -0.03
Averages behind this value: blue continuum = 12.6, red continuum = 13.1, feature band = 13.2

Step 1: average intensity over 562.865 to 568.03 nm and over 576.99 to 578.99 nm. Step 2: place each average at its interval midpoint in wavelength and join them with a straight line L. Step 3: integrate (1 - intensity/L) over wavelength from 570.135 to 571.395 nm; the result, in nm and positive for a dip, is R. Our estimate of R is 0.04 nm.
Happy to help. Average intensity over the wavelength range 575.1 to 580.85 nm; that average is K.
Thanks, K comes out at 13.1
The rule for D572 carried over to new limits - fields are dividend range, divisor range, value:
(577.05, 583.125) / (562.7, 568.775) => 1.11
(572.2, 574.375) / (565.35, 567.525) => 1.10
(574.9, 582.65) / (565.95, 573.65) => 1.06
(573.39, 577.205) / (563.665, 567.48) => 1.11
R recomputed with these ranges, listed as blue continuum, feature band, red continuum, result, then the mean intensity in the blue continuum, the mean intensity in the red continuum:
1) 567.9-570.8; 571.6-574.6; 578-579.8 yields -0.11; 12.7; 12.7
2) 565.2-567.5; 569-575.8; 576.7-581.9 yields -0.16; 12.3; 13.1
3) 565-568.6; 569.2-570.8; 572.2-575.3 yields 0.02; 12.5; 13.1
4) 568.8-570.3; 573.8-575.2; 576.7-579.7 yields -0.01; 12.9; 13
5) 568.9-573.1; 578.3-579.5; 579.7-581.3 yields 0.05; 12.9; 13.3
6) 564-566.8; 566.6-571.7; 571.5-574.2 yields 0.05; 12.3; 13.2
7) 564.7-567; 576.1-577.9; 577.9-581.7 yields -0.05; 12.3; 13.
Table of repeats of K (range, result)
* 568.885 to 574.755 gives 12.9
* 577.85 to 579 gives 12.6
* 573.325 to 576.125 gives 13.2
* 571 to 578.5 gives 13.1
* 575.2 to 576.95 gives 13.3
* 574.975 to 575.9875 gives 13.4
